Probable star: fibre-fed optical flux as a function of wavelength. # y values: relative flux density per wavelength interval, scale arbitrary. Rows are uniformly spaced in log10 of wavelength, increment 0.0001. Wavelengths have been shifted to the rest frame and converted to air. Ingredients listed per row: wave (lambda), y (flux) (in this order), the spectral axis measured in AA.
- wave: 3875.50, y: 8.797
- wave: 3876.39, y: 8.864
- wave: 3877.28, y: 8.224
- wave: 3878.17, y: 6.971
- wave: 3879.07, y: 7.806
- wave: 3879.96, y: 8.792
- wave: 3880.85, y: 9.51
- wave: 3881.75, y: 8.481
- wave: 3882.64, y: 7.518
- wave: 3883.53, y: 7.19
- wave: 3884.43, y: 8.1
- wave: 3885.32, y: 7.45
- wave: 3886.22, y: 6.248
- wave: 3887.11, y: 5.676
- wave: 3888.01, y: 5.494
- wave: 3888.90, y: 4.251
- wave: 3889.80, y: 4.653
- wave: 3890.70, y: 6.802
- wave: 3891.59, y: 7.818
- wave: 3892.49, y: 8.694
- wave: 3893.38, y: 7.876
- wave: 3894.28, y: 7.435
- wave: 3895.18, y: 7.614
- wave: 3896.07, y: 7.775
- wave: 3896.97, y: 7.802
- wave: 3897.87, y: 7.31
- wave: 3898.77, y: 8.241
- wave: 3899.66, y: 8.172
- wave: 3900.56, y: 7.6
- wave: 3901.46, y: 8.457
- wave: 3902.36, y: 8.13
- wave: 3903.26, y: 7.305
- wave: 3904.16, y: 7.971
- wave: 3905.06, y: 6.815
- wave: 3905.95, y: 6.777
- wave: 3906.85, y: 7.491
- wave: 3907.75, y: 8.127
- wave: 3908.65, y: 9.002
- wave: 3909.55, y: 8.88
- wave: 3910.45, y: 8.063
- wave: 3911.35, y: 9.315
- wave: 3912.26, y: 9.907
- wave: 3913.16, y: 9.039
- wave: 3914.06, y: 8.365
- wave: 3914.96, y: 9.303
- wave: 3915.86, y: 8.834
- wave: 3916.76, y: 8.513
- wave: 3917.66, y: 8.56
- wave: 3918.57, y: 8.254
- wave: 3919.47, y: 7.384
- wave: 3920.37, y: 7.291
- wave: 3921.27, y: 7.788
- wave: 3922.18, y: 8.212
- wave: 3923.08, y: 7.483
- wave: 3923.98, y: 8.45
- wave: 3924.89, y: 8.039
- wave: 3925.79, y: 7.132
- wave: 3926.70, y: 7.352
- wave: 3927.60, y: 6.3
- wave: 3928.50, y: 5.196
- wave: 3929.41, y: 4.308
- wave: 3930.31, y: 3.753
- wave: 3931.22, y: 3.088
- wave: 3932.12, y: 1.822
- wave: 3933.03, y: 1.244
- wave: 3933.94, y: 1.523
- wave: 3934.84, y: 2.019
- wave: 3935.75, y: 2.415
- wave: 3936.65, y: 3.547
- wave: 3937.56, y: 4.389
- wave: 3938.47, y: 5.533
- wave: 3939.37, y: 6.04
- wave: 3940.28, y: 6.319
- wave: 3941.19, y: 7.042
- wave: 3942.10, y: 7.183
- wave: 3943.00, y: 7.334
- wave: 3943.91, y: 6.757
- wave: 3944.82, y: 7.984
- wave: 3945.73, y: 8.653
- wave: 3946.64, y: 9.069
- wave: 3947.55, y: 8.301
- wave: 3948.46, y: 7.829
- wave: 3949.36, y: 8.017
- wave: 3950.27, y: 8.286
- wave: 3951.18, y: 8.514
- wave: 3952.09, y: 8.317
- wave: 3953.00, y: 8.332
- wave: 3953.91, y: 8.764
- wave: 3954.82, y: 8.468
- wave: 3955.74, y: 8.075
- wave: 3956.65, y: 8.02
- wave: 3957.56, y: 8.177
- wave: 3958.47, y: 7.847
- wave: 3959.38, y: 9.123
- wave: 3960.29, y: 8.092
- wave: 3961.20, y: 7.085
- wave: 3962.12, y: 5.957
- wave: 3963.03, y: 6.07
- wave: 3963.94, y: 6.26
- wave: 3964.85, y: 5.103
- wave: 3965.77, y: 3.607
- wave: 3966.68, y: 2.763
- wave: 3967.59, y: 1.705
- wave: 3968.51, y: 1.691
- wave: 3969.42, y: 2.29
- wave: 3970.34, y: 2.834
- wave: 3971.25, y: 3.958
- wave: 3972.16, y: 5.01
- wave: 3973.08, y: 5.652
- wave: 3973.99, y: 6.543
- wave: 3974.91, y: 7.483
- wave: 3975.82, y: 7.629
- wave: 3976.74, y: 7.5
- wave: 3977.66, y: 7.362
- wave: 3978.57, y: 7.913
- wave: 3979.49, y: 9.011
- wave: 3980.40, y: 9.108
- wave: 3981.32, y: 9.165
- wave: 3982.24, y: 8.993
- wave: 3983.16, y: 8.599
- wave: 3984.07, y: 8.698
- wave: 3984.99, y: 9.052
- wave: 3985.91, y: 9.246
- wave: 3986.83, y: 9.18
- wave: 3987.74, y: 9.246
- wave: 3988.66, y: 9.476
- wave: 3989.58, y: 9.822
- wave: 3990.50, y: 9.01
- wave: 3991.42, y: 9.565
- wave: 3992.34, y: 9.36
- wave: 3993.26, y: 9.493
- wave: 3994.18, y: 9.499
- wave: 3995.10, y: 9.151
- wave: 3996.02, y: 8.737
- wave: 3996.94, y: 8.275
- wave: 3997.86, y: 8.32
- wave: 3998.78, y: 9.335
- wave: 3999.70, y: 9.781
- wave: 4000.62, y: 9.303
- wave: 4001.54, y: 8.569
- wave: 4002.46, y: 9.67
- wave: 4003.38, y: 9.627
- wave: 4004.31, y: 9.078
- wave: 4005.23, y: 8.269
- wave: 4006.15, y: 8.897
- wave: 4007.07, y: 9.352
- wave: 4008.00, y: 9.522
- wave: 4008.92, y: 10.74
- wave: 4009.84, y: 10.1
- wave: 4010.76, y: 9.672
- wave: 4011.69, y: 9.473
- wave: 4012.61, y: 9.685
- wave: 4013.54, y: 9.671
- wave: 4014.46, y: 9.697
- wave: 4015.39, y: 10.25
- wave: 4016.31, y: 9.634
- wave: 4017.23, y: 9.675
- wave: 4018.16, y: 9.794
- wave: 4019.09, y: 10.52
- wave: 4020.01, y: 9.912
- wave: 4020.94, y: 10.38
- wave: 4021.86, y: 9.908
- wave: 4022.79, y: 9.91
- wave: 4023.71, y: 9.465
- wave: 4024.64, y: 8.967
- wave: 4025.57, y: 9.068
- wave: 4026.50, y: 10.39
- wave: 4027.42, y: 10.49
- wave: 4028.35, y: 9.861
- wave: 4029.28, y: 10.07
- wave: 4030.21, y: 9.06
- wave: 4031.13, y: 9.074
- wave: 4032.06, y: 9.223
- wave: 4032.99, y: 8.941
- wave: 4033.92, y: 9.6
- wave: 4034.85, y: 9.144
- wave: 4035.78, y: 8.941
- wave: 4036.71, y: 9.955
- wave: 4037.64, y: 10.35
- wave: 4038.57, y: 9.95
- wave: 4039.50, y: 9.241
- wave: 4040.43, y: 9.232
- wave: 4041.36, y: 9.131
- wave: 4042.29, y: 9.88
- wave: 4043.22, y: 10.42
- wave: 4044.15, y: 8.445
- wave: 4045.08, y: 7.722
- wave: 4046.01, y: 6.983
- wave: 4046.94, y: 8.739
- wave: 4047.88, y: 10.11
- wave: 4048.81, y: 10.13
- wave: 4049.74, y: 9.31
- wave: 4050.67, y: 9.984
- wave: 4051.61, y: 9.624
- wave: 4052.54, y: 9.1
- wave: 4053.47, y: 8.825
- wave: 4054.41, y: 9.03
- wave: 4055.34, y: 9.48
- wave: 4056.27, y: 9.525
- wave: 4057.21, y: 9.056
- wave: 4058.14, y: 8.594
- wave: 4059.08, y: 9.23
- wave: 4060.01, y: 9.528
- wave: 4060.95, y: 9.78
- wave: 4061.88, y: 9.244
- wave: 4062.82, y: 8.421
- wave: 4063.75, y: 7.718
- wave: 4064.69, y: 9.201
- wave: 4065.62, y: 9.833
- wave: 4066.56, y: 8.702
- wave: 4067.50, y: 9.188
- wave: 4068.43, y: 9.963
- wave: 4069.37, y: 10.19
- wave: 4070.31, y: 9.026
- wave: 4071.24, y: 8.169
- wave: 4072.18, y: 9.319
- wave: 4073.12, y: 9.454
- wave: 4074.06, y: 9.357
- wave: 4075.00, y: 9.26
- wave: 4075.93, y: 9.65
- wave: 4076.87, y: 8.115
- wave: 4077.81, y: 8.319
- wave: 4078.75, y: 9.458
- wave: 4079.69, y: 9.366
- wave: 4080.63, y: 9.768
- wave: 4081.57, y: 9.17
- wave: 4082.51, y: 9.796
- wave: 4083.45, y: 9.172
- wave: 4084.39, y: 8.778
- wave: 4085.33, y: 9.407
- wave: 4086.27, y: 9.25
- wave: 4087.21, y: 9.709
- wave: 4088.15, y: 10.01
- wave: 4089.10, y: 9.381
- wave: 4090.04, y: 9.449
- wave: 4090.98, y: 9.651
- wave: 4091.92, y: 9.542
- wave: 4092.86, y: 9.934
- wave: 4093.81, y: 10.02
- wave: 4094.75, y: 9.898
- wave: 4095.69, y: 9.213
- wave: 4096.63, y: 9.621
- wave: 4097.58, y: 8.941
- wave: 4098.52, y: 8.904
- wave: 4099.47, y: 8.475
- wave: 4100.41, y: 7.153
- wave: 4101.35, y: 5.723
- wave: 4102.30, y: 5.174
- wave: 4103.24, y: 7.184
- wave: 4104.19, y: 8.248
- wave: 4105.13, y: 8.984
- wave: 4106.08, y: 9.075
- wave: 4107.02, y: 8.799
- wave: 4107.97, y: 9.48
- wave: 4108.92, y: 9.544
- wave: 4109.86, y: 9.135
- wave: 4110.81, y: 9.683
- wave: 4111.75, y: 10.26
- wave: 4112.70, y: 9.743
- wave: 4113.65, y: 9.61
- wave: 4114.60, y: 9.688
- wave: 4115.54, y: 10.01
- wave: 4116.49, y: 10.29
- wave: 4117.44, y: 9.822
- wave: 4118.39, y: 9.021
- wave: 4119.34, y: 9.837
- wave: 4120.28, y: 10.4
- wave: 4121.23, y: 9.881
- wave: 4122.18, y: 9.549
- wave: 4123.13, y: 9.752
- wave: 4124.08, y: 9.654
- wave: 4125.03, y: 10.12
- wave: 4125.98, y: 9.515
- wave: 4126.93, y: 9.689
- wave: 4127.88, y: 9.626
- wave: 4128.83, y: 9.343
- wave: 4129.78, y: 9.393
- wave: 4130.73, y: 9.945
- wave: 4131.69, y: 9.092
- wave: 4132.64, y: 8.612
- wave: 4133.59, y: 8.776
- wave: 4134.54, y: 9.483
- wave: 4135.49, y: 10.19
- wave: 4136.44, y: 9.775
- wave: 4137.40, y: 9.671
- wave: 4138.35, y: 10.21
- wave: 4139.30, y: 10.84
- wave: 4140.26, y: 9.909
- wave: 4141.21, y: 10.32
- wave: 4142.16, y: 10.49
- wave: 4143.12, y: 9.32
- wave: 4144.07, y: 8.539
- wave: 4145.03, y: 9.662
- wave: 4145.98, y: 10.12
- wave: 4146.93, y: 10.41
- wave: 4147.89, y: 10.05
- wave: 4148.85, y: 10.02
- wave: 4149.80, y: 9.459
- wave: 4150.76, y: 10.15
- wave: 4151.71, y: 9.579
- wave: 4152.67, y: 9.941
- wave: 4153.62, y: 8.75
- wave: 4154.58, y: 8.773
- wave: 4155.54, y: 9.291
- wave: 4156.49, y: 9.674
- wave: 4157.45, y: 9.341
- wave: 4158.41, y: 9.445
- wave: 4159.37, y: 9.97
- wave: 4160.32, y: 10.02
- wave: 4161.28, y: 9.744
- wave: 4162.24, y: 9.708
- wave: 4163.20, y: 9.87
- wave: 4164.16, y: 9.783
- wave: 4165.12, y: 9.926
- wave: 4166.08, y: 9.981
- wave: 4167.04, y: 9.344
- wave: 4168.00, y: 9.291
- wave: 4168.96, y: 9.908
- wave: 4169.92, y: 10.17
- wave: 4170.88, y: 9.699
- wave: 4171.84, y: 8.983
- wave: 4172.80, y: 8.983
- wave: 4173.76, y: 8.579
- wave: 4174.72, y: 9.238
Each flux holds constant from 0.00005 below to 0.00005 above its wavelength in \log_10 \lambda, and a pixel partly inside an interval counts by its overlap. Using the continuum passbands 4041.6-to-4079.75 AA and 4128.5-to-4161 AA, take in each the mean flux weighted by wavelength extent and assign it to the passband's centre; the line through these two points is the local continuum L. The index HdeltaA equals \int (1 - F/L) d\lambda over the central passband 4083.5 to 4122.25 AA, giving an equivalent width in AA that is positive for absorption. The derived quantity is 1.0 AA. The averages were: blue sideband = 9.16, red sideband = 9.67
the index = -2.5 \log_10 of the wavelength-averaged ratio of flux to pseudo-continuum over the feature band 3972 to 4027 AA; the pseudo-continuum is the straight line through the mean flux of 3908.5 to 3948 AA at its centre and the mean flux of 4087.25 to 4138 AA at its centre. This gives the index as -0.18 mag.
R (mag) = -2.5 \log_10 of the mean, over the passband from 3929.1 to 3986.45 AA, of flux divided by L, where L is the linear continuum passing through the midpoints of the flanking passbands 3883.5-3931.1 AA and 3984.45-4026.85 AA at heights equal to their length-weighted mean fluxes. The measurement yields 0.32 mag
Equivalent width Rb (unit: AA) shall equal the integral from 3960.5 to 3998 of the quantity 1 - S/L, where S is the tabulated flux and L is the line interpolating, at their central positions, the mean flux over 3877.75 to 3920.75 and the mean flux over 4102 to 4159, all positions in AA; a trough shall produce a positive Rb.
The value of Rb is 5.3 AA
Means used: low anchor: 7.77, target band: 7.21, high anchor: 9.52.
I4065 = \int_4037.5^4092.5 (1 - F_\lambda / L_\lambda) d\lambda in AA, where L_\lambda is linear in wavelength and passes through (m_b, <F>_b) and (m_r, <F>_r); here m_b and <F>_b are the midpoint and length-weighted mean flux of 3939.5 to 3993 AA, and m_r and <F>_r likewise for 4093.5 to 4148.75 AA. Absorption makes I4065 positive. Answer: -3.9 AA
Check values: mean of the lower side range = 7.35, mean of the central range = 9.26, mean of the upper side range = 9.38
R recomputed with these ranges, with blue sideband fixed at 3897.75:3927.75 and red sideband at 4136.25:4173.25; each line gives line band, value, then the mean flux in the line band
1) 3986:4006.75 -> -0.064 mag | 9.17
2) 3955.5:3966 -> 0.198 mag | 7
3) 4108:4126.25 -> -0.033 mag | 9.76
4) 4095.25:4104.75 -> 0.187 mag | 7.87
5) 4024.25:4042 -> -0.073 mag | 9.51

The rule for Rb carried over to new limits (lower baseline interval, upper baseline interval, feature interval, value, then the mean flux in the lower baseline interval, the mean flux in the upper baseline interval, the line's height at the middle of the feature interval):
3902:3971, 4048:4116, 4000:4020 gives -4.18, 6.68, 9.15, 7.93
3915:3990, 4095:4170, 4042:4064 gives -2.32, 6.76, 9.44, 8.26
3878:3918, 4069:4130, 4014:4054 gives -3.39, 7.79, 9.25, 8.77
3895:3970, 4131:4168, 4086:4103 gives 0.18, 6.84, 9.68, 8.96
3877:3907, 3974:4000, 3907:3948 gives 6.07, 7.42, 8.81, 7.94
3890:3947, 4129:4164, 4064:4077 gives -0.70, 6.98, 9.68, 8.78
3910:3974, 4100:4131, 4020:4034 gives -3.29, 6.47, 9.19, 7.8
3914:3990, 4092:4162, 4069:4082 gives -0.80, 6.79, 9.43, 8.65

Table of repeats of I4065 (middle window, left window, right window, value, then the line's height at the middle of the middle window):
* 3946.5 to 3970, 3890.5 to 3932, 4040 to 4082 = 4.0 AA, 8.1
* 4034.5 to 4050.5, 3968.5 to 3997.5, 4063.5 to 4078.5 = -1.1 AA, 8.71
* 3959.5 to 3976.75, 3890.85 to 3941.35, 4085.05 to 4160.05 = 5.5 AA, 7.54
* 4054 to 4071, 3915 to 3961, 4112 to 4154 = -1.0 AA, 8.68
